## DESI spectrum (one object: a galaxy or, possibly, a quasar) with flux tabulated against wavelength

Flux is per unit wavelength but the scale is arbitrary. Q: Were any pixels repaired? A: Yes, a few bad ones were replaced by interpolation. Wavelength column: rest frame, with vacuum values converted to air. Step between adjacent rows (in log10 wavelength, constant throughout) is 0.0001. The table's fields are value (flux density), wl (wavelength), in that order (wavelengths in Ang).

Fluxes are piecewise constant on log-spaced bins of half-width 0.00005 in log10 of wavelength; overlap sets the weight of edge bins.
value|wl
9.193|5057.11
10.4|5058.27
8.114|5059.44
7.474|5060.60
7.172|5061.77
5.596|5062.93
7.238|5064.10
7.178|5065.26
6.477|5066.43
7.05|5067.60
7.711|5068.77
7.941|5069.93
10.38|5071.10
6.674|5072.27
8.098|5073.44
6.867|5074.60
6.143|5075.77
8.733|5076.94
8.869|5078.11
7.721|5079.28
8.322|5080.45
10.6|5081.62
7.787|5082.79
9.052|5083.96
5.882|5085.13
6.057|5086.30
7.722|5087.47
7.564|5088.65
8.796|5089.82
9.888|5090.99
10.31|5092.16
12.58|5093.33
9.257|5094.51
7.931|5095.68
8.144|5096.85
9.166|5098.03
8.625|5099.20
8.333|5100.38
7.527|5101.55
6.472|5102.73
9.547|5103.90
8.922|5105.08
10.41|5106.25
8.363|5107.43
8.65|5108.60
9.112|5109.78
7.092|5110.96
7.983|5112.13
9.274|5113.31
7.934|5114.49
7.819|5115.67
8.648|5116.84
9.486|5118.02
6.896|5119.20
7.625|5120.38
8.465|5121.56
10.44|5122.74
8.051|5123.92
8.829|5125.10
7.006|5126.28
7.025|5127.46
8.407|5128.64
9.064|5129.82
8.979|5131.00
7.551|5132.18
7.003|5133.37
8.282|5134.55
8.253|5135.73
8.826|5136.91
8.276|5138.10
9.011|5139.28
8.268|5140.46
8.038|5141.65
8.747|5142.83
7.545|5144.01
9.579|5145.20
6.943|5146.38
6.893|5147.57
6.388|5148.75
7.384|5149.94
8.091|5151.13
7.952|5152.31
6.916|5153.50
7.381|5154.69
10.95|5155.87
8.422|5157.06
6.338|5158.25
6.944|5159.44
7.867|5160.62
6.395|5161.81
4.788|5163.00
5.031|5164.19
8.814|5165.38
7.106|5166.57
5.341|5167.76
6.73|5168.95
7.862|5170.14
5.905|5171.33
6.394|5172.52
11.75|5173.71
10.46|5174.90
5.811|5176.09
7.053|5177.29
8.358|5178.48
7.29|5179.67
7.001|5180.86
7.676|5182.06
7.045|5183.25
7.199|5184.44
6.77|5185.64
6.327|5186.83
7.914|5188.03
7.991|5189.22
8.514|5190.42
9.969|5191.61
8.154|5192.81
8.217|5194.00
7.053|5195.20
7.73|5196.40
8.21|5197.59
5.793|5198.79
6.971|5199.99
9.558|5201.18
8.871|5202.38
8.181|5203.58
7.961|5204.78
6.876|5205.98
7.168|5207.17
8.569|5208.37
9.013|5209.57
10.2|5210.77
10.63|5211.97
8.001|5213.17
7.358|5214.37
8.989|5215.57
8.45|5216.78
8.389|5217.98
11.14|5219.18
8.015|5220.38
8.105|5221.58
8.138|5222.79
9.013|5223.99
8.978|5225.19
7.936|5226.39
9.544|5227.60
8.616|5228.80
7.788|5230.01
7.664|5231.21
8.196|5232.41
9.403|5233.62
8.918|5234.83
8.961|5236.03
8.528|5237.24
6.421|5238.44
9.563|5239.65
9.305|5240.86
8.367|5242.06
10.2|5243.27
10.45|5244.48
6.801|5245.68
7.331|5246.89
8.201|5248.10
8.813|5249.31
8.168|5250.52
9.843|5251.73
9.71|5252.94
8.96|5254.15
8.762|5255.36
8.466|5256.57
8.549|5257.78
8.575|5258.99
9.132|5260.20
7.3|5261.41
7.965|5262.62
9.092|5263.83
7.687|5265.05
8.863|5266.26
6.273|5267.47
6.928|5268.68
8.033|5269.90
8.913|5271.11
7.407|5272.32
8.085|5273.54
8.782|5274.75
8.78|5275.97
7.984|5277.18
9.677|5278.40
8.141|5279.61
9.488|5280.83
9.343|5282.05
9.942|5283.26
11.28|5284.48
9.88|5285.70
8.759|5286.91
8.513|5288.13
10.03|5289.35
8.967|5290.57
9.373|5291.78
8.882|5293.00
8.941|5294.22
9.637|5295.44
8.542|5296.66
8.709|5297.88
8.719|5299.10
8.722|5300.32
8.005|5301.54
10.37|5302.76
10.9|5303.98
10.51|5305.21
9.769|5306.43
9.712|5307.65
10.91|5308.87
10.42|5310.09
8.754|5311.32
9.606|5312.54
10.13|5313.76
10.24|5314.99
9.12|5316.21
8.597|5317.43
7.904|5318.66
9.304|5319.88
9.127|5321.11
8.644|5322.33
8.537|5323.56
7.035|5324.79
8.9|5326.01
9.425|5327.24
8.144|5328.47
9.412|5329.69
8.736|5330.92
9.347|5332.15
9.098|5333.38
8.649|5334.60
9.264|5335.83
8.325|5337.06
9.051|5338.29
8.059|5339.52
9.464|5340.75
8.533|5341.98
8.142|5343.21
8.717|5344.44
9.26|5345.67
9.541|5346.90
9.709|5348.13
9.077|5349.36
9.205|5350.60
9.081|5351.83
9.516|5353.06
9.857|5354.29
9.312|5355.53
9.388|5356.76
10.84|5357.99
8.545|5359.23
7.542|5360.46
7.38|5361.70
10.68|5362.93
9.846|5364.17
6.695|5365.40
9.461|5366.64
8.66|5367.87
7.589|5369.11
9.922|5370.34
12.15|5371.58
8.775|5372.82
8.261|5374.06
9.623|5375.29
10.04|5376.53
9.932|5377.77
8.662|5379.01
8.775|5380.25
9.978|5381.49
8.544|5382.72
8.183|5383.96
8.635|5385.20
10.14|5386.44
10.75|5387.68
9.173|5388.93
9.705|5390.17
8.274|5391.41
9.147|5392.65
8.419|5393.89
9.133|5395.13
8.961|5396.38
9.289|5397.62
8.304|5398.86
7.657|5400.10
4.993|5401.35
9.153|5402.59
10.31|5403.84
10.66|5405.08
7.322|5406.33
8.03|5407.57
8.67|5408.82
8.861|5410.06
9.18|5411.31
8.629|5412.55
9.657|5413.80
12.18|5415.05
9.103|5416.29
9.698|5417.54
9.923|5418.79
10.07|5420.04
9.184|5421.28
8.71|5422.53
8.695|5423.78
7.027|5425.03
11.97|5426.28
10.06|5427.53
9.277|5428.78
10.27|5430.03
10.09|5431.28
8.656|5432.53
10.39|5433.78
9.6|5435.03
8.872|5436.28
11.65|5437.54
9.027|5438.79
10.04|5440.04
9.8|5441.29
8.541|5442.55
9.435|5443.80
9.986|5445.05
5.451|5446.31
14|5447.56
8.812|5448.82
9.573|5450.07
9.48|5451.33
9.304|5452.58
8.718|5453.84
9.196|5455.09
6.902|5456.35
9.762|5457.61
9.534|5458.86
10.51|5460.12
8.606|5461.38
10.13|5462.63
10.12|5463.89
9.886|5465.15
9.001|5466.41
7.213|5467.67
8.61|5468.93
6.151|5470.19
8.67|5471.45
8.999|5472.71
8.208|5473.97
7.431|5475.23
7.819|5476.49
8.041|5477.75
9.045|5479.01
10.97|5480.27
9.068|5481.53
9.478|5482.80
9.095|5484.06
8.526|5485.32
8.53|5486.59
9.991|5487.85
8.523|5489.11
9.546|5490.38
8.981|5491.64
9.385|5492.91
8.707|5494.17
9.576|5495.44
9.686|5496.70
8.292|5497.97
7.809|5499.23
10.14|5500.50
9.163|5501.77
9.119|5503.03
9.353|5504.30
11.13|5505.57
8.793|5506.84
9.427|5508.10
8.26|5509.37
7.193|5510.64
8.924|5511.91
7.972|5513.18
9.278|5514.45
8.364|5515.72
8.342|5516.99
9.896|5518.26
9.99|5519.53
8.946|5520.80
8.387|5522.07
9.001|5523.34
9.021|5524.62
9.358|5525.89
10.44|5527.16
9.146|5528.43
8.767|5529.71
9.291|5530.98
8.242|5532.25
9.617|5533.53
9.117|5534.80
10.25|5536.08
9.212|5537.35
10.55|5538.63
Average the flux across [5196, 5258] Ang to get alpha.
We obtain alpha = 8.54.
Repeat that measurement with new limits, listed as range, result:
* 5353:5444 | 9.23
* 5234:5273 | 8.46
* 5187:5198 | 8.12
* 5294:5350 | 9.12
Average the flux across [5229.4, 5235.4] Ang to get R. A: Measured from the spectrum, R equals 8.38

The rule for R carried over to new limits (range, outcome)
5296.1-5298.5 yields 8.63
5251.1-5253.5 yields 9.76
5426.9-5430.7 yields 9.87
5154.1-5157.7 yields 8.89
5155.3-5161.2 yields 8.09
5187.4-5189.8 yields 7.93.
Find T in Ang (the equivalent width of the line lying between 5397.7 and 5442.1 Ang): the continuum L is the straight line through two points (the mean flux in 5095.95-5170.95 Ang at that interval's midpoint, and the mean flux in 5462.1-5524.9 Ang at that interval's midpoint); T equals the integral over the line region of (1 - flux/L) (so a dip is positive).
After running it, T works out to -2.9 Ang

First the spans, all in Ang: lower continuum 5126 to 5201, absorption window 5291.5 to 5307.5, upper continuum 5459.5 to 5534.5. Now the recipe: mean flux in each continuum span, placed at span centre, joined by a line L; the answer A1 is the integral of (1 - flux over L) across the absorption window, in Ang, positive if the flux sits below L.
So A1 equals -2.2 Ang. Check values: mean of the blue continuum 7.66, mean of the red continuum 8.99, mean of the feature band 9.32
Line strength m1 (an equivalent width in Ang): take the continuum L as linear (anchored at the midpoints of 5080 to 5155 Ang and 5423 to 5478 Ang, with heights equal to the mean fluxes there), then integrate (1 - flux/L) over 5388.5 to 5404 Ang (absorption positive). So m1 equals 0.74 Ang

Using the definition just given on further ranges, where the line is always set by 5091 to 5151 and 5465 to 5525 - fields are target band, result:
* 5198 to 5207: 0.82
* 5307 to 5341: -1.63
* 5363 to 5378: -0.98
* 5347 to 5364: -1.13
